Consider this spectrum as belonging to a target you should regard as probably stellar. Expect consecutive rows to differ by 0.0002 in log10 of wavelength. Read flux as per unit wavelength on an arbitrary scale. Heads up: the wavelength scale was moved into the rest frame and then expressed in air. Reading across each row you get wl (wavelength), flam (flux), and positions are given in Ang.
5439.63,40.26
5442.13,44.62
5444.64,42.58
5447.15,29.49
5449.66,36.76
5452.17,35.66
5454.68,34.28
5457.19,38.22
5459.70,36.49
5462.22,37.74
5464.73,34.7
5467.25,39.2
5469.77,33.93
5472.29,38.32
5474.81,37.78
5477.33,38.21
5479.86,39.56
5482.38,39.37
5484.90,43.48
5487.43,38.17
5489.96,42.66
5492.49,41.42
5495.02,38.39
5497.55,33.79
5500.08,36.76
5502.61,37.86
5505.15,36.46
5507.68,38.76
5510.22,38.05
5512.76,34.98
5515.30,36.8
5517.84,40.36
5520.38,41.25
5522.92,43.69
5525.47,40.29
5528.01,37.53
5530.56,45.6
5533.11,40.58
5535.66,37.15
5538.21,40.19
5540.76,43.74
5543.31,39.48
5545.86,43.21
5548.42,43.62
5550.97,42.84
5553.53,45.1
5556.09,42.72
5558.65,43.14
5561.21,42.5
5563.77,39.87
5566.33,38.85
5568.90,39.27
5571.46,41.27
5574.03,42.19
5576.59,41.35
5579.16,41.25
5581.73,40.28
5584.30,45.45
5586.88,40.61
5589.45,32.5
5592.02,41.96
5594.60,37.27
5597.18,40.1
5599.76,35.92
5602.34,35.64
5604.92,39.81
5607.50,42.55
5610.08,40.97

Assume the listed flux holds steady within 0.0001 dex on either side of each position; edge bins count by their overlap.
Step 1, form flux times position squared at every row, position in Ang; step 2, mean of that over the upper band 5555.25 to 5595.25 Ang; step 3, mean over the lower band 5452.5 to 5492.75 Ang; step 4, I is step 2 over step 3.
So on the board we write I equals 1.10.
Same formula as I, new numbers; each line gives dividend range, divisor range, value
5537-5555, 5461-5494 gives 1.13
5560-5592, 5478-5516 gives 1.08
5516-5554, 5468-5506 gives 1.10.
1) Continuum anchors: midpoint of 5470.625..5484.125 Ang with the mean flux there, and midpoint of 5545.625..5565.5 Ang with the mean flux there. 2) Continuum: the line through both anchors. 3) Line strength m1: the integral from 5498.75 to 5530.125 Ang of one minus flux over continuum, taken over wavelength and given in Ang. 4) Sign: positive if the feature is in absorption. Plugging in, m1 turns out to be 1.46 Ang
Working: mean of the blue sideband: 38.7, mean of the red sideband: 42.8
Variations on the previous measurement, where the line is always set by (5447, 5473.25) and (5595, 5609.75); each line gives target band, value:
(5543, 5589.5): -4.2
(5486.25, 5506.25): -0.7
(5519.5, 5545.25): -2.4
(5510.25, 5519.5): -0.1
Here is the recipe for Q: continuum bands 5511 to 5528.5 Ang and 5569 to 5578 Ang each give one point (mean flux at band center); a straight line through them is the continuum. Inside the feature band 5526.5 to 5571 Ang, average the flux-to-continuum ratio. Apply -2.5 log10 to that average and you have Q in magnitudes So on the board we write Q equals -0.029 mag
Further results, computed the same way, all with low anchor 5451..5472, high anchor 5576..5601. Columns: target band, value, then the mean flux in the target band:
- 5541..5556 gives -0.11 mag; 42.9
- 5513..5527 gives -0.06 mag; 40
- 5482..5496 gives -0.10 mag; 40.7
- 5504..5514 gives 0.01 mag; 37.1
